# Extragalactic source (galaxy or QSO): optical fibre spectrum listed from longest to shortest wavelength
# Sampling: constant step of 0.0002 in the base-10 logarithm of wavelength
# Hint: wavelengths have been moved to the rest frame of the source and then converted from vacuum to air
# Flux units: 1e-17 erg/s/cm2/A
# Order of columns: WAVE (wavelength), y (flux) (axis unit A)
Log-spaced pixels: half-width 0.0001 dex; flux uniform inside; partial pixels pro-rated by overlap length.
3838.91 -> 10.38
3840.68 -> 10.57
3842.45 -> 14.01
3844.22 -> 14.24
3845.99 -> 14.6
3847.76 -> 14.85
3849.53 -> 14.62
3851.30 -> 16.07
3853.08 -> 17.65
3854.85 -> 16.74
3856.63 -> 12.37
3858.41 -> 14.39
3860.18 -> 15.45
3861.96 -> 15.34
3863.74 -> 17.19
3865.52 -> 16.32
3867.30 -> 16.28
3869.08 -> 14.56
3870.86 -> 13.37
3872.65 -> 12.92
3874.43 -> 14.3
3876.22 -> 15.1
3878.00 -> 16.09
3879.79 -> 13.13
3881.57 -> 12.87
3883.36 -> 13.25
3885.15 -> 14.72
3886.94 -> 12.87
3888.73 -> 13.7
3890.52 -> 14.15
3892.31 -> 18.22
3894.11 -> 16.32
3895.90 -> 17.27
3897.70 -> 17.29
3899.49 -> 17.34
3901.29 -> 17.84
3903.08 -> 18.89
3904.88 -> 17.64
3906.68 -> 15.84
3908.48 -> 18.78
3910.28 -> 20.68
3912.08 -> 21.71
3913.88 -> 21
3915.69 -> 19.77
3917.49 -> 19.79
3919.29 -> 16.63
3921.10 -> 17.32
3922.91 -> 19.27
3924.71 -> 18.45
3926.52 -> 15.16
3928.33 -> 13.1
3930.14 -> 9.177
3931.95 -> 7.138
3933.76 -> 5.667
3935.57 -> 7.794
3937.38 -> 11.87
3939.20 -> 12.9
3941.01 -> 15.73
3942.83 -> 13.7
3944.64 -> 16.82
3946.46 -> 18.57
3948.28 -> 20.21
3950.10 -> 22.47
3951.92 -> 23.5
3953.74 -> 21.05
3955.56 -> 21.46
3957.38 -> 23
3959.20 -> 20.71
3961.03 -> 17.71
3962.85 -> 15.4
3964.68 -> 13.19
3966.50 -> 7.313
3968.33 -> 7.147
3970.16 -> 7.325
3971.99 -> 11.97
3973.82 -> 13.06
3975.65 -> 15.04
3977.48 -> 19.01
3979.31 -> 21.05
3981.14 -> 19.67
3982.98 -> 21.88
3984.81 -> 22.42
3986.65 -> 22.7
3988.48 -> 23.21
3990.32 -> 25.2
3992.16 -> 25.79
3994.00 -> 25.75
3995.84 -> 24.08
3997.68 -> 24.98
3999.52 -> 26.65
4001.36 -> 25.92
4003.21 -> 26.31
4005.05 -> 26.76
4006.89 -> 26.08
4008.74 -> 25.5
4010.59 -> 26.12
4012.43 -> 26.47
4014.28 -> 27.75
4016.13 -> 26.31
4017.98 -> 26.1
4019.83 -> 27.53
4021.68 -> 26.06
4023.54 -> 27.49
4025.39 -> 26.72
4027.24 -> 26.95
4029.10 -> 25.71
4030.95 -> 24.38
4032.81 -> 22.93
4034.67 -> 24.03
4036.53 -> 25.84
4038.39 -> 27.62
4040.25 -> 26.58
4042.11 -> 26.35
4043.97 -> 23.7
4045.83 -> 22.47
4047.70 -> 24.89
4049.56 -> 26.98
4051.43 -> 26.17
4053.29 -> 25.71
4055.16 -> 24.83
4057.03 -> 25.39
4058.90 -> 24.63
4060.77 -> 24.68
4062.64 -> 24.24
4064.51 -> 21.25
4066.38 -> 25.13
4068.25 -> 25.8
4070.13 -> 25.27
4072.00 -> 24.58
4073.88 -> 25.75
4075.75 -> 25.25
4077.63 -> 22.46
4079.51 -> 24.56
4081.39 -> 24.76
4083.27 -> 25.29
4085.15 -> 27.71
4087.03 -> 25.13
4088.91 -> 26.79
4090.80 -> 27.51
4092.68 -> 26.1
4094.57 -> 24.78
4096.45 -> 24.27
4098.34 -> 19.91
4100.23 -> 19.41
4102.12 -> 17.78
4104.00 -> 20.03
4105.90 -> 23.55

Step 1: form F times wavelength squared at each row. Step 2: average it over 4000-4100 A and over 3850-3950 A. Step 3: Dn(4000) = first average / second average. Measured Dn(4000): 1.75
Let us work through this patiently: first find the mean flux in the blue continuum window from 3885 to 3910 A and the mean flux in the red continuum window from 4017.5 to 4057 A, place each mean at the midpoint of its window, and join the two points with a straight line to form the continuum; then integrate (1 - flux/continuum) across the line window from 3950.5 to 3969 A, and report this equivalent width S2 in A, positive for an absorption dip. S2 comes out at 2.9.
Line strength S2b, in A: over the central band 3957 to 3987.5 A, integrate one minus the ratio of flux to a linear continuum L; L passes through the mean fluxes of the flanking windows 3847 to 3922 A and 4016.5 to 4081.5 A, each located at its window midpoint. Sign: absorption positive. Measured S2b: 7.0 A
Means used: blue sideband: 16.2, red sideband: 25.2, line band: 16.3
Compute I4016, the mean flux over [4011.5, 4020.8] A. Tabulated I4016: 26.8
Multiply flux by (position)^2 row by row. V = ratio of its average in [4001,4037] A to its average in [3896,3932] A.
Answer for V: 1.58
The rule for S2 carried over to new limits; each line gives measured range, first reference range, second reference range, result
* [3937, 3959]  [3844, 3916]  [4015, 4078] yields 1.3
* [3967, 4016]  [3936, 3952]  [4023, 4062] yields -1.6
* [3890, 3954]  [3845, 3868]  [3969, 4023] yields 7.9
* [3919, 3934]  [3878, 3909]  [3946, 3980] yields 2.3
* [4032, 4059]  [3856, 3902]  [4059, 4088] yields -2.1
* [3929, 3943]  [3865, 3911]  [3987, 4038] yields 6.6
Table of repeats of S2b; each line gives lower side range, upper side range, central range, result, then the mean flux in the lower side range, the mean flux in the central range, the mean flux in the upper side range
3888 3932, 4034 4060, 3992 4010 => -2.5 A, 17.1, 25.8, 25.4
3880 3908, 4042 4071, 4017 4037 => -2.3 A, 15.9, 25.8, 24.8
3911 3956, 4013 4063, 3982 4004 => -2.9 A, 16.4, 24.5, 25.6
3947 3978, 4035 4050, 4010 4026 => -2.9 A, 16.4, 26.7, 25.4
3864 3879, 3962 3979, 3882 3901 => -1.4 A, 14.9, 15.5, 12.5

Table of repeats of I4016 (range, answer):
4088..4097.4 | 25.9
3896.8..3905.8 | 17.8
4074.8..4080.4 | 24.1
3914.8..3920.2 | 18.7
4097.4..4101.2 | 19.6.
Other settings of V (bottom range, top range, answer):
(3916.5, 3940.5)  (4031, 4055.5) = 1.99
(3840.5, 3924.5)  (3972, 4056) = 1.62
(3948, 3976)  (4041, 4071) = 1.61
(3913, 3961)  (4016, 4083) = 1.60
